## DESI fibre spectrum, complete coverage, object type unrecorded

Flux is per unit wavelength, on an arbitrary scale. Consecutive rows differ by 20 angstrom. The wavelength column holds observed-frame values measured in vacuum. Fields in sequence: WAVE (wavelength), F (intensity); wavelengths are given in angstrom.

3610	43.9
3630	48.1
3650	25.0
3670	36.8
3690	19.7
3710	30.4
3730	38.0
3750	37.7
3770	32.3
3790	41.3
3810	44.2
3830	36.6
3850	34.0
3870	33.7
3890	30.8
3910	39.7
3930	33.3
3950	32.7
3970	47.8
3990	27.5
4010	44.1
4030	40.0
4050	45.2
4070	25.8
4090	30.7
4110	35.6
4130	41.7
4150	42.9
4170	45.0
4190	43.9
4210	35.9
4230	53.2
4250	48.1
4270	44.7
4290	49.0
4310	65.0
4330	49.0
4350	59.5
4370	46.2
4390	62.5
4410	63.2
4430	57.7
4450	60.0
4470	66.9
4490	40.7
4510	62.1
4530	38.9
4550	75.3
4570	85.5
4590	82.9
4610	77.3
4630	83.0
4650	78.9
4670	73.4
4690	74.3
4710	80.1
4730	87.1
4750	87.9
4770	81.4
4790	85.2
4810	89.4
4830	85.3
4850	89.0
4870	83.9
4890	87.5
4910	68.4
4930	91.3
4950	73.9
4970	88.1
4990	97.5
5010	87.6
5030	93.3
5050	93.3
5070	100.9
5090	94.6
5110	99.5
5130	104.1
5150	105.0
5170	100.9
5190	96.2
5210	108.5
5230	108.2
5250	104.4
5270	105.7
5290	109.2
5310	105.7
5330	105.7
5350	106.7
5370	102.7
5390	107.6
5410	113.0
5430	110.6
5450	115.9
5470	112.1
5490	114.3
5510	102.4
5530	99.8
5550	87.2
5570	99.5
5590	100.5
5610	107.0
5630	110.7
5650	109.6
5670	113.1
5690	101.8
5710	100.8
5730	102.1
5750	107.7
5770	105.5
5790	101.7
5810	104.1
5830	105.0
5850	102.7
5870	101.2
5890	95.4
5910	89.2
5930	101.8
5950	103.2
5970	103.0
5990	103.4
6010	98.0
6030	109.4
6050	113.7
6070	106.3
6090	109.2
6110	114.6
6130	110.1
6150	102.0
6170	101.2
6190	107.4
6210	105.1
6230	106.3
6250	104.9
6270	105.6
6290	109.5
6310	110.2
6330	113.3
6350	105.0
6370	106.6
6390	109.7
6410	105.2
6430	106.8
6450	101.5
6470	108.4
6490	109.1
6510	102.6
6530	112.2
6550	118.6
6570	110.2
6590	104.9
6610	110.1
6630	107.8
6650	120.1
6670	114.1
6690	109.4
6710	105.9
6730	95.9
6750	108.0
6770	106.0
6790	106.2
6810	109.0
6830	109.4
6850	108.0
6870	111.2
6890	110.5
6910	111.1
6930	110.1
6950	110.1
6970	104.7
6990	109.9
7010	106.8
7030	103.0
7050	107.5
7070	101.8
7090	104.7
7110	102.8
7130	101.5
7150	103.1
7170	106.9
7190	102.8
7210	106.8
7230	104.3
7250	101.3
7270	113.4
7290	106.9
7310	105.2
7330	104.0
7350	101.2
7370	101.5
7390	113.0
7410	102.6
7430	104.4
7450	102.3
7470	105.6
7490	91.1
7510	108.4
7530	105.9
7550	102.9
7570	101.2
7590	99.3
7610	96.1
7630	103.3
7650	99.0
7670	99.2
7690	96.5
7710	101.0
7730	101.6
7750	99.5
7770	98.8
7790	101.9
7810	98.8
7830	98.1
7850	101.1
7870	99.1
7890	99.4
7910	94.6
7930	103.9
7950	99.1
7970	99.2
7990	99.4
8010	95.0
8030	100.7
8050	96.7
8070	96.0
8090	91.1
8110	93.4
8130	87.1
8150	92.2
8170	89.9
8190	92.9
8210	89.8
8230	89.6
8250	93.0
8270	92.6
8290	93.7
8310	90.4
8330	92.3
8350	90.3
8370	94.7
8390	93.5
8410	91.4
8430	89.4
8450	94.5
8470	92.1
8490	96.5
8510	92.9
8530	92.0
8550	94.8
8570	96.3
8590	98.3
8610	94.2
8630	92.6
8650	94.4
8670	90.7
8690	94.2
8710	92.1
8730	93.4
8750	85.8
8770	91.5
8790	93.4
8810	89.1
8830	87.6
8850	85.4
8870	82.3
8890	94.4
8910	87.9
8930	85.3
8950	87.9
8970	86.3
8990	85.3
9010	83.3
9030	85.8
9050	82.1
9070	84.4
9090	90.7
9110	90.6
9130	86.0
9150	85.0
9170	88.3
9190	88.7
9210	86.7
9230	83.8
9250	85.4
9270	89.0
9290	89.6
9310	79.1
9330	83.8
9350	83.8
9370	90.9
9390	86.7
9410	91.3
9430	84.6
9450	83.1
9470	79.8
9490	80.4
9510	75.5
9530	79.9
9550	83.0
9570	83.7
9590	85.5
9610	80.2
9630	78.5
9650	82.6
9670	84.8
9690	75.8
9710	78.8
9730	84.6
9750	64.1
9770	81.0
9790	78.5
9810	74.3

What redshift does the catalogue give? 0.141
